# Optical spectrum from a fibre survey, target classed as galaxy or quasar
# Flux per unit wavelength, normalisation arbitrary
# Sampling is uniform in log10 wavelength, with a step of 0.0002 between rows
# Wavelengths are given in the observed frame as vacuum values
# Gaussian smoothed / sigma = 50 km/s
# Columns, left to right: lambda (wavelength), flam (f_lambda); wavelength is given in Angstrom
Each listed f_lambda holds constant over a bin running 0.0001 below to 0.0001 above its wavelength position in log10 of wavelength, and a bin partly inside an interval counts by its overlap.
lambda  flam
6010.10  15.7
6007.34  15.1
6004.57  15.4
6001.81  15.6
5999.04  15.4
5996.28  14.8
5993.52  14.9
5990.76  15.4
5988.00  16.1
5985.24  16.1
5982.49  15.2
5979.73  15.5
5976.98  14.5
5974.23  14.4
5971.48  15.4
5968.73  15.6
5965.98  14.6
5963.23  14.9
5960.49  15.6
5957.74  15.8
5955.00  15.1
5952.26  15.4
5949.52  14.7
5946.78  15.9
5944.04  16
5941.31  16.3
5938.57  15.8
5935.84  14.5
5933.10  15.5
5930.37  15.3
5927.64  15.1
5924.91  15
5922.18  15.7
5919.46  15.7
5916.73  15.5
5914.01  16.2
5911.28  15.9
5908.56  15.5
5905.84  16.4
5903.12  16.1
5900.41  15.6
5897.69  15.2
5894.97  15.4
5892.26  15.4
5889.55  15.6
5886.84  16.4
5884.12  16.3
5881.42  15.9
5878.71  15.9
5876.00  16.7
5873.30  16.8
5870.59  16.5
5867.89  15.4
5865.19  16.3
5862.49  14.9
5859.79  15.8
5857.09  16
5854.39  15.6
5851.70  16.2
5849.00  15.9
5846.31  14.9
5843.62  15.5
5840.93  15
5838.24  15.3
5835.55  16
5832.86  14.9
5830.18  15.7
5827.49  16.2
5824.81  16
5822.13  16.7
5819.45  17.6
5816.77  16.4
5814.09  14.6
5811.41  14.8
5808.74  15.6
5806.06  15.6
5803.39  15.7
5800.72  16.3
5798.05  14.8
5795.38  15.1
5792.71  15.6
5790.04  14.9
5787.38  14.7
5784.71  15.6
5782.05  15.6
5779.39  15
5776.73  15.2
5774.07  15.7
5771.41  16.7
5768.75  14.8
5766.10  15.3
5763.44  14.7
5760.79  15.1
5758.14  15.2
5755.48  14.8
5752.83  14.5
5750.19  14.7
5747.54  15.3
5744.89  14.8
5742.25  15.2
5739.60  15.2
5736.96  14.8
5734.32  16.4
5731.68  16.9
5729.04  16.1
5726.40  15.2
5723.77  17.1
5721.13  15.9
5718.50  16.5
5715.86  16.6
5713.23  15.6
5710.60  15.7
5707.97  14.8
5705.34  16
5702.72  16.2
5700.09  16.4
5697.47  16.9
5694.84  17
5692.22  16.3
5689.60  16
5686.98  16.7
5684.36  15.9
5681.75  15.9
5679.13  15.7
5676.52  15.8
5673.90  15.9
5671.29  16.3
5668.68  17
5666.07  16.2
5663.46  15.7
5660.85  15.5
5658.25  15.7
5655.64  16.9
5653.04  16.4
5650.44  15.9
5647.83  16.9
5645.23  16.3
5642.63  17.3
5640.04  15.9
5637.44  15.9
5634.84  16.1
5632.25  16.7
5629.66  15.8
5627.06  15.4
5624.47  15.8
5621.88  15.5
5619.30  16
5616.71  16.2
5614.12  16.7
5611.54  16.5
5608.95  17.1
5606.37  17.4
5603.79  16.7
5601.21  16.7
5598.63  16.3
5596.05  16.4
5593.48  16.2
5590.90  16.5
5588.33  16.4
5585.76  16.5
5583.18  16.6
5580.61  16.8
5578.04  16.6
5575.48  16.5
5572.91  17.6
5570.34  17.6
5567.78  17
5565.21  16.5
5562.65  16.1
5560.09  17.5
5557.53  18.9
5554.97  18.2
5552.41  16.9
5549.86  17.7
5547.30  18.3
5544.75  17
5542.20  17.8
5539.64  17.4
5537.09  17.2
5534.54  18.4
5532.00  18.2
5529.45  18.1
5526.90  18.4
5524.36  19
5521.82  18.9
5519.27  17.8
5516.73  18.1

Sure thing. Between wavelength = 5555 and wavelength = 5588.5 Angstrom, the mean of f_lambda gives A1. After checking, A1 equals 17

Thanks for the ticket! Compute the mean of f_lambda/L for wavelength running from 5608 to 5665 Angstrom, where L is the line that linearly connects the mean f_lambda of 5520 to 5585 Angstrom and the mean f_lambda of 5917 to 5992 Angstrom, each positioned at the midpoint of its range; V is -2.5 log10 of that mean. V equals 0.06 mag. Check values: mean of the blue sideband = 17.6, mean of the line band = 16.2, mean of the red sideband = 15.4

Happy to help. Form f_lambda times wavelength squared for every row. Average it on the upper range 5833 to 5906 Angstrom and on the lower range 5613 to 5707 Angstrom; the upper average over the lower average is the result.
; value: 1.05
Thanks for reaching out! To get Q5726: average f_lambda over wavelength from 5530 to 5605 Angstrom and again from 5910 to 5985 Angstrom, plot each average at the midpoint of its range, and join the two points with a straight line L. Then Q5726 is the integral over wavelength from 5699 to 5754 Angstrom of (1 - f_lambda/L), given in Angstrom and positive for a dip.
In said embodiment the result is 2.3 Angstrom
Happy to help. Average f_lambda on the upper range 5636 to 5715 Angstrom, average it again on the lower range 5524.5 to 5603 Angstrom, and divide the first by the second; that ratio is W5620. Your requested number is 0.9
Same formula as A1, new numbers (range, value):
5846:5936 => 15.8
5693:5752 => 15.9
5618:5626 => 15.8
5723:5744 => 15.8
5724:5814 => 15.3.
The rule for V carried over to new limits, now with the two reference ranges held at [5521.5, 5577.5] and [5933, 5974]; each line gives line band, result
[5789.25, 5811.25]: 0.06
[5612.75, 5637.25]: 0.08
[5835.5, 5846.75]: 0.05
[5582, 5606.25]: 0.06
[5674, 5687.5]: 0.06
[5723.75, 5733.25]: 0.03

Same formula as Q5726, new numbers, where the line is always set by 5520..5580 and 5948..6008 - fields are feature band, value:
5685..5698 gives 0.25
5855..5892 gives -0.42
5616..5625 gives 0.72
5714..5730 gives 0.44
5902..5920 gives -0.32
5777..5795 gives 1.21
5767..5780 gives 0.71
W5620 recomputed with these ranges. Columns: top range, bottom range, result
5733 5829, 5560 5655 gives 0.94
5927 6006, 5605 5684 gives 0.95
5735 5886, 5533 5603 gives 0.91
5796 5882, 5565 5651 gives 0.96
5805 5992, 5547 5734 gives 0.95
